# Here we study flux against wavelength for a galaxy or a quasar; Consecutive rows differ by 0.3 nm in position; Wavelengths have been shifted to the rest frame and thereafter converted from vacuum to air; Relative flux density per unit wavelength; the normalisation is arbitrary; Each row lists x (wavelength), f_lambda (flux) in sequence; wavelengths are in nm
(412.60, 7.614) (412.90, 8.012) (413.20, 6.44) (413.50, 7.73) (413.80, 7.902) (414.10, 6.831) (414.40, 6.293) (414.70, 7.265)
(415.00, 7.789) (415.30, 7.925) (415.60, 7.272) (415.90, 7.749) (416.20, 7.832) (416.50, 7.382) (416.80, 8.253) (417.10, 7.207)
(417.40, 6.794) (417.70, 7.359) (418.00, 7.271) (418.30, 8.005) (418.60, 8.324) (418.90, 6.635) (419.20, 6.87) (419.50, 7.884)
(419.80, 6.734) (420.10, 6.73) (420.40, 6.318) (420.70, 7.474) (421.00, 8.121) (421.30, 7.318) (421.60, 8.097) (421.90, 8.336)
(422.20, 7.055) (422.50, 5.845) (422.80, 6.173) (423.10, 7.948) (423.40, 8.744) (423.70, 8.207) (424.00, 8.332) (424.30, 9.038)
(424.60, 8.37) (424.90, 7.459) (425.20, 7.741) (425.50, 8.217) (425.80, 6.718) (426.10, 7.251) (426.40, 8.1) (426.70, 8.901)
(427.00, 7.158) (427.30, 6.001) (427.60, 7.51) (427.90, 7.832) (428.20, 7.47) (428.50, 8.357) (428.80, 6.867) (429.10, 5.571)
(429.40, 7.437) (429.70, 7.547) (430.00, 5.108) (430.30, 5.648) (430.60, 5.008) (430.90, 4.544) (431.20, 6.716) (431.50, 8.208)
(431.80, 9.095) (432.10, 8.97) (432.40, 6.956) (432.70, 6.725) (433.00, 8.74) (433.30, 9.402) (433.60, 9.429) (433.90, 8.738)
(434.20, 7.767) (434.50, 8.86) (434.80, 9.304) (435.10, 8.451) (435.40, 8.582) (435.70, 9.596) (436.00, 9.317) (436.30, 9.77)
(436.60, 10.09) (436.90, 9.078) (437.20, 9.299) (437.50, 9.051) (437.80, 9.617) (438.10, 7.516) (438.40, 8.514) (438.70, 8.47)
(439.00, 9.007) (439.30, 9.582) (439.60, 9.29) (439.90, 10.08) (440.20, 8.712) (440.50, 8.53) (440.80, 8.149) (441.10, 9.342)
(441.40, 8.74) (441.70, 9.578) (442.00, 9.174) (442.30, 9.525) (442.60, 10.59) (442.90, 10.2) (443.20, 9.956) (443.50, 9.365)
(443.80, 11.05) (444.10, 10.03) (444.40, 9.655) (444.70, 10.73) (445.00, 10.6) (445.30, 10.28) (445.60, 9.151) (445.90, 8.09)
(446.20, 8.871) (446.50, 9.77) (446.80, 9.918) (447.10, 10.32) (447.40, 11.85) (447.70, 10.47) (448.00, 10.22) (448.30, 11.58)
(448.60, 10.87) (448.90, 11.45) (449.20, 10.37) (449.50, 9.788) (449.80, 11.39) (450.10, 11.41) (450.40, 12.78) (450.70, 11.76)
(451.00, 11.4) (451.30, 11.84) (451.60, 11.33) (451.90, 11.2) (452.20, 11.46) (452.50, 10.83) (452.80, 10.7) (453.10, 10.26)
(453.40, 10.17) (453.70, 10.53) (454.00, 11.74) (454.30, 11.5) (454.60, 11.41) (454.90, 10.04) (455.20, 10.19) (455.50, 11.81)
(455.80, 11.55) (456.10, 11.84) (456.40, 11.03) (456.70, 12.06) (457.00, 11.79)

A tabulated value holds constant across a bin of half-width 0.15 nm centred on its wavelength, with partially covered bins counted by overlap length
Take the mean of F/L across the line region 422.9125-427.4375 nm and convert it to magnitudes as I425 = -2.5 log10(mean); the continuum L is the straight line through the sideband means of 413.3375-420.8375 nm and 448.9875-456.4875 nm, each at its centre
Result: 0.04 mag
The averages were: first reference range 7.35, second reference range 11.1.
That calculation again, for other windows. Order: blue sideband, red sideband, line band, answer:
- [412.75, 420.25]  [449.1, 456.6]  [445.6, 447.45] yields 0.09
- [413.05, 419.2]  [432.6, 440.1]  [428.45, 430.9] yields 0.33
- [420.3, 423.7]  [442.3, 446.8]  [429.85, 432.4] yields 0.26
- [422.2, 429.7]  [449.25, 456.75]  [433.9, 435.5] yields 0.01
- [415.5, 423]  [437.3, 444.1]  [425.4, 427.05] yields 0.03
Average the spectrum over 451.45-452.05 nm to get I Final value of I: 11.3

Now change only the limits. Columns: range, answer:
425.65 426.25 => 6.98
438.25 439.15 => 8.66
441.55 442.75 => 9.72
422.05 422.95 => 6.36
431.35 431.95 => 8.65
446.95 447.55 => 11.1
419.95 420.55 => 6.52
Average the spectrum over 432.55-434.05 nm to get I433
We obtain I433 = 8.61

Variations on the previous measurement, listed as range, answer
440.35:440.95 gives 8.34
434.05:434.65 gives 8.31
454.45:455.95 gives 11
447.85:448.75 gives 10.9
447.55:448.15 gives 10.3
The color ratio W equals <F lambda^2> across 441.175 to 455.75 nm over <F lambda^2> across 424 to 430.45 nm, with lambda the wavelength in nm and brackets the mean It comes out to 1.6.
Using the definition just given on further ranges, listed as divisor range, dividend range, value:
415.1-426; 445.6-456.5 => 1.66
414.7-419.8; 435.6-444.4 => 1.39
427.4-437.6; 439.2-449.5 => 1.31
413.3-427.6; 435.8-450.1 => 1.44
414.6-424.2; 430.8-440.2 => 1.25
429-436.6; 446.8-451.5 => 1.52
